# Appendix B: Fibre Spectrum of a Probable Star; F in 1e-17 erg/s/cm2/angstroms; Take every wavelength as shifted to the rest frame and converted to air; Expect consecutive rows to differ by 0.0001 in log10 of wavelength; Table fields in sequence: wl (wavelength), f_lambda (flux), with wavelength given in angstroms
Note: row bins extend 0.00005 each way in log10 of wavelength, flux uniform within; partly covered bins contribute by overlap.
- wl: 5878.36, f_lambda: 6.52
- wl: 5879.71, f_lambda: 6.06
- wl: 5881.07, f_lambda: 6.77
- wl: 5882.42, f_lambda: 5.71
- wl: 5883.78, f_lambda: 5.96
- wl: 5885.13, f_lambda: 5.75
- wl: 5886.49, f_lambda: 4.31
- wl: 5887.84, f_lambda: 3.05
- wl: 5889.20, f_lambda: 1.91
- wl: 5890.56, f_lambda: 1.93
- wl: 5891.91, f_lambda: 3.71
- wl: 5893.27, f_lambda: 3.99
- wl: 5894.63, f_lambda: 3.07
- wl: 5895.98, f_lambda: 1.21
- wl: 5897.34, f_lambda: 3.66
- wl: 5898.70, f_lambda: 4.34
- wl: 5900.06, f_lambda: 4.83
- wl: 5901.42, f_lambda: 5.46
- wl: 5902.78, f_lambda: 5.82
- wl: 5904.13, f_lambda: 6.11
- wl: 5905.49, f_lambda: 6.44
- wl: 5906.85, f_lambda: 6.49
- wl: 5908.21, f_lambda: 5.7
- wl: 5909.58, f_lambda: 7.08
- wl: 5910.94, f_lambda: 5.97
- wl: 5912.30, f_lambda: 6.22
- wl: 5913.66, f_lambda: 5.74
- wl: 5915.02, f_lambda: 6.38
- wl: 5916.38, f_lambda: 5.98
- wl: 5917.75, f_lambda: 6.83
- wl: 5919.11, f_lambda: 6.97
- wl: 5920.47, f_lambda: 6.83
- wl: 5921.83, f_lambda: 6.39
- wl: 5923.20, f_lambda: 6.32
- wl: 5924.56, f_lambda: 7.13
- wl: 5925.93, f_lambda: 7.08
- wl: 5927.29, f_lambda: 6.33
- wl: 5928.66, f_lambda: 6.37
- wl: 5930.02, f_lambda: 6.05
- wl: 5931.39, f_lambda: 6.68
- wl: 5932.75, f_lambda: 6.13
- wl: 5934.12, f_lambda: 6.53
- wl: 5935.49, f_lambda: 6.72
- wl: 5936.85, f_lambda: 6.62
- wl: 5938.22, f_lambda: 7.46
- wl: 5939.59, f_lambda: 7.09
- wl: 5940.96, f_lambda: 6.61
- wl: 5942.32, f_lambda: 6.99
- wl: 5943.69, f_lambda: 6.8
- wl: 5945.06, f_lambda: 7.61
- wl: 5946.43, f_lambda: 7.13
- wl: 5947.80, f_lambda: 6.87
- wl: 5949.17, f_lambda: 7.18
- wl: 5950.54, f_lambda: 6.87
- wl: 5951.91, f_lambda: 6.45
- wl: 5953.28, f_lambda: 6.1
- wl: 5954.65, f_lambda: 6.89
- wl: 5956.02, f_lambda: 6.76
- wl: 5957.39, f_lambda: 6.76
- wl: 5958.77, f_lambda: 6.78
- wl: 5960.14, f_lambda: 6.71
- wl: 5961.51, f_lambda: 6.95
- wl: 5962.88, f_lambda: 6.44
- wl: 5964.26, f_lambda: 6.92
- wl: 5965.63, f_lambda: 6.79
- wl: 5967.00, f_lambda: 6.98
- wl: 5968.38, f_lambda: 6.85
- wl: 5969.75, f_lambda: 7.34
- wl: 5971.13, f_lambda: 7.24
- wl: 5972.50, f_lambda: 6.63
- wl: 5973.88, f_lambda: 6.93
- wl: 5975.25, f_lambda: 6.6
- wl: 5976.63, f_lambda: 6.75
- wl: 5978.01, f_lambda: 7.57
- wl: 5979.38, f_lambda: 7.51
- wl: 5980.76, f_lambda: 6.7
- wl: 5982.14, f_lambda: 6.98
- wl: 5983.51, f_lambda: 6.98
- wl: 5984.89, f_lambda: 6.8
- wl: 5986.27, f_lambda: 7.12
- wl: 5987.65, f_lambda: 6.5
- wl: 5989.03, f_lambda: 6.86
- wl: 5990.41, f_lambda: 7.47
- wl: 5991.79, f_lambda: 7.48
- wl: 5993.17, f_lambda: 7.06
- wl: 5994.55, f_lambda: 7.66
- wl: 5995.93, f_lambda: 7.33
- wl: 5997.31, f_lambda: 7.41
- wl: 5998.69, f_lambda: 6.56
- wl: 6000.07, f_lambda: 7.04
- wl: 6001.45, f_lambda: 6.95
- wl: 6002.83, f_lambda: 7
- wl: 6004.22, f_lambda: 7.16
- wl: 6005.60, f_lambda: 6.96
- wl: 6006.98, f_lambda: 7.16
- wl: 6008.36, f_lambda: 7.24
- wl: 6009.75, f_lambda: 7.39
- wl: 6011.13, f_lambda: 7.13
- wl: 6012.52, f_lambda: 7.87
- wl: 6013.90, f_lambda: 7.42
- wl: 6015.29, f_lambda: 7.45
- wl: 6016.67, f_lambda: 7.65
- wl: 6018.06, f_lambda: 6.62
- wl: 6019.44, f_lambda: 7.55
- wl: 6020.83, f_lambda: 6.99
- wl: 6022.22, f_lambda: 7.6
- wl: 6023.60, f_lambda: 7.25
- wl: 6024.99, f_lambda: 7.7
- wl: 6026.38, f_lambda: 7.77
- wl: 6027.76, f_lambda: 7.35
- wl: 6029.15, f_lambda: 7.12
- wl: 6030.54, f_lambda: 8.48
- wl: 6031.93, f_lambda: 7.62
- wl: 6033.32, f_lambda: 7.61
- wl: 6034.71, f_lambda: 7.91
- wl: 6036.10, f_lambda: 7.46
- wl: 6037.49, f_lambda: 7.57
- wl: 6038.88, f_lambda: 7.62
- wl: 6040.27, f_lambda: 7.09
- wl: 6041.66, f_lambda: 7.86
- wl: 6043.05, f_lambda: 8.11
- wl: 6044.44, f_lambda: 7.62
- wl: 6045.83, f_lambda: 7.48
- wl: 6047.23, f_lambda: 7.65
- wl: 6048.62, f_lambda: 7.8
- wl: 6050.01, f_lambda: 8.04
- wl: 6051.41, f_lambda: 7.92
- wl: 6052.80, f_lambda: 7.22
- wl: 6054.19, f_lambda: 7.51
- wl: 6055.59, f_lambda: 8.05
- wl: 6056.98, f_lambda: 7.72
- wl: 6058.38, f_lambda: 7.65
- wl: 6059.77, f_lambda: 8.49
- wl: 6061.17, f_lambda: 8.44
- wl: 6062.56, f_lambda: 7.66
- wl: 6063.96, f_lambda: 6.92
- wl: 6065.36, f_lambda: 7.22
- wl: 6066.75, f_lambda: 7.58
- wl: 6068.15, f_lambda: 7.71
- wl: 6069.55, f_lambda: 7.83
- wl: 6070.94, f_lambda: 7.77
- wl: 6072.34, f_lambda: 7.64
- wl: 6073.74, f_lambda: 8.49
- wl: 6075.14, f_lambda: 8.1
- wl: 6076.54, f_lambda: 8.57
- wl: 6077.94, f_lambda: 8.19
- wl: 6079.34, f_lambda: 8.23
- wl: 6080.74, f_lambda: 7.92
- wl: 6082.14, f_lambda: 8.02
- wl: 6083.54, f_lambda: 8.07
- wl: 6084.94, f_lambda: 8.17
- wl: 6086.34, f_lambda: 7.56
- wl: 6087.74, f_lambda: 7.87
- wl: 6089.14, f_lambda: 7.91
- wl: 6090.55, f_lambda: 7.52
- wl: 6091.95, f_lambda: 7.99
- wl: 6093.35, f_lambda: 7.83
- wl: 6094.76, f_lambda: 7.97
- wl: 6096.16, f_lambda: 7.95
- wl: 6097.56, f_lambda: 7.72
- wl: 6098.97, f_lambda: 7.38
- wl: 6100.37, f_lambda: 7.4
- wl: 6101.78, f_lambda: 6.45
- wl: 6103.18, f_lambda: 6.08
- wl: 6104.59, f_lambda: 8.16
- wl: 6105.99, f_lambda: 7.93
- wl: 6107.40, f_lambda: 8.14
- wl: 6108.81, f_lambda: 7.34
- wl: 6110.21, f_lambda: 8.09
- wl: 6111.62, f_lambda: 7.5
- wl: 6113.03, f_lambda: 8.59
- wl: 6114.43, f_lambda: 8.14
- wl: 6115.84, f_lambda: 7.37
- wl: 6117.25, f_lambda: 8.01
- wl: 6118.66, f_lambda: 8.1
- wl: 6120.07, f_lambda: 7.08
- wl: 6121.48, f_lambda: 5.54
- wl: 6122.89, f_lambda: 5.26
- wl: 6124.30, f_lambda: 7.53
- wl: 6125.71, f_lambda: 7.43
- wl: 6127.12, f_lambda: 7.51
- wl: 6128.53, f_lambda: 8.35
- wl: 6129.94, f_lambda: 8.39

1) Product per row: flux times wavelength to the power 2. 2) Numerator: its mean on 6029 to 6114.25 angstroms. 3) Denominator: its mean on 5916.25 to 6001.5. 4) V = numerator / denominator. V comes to 1.17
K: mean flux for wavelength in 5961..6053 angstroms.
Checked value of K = 7.28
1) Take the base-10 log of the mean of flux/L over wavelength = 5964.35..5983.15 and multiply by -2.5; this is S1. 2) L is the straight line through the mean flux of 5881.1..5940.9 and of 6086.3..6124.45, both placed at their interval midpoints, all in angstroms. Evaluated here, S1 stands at -0.13 mag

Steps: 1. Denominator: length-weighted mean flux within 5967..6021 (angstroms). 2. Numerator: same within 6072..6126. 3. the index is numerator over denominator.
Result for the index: 1.08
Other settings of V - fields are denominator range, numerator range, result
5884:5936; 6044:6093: 1.51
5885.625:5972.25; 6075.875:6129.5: 1.34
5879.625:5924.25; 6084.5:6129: 1.54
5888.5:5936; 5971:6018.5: 1.32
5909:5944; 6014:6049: 1.19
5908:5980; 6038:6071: 1.19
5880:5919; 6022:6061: 1.60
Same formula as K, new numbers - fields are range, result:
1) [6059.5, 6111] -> 7.79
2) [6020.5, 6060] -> 7.66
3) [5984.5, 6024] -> 7.2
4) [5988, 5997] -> 7.28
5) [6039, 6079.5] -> 7.8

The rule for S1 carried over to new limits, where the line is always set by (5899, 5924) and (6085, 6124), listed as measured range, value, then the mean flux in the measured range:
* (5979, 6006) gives -0.05 mag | 7.07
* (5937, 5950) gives -0.11 mag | 7.06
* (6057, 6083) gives -0.09 mag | 7.91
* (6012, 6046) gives -0.08 mag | 7.55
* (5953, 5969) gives -0.04 mag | 6.76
